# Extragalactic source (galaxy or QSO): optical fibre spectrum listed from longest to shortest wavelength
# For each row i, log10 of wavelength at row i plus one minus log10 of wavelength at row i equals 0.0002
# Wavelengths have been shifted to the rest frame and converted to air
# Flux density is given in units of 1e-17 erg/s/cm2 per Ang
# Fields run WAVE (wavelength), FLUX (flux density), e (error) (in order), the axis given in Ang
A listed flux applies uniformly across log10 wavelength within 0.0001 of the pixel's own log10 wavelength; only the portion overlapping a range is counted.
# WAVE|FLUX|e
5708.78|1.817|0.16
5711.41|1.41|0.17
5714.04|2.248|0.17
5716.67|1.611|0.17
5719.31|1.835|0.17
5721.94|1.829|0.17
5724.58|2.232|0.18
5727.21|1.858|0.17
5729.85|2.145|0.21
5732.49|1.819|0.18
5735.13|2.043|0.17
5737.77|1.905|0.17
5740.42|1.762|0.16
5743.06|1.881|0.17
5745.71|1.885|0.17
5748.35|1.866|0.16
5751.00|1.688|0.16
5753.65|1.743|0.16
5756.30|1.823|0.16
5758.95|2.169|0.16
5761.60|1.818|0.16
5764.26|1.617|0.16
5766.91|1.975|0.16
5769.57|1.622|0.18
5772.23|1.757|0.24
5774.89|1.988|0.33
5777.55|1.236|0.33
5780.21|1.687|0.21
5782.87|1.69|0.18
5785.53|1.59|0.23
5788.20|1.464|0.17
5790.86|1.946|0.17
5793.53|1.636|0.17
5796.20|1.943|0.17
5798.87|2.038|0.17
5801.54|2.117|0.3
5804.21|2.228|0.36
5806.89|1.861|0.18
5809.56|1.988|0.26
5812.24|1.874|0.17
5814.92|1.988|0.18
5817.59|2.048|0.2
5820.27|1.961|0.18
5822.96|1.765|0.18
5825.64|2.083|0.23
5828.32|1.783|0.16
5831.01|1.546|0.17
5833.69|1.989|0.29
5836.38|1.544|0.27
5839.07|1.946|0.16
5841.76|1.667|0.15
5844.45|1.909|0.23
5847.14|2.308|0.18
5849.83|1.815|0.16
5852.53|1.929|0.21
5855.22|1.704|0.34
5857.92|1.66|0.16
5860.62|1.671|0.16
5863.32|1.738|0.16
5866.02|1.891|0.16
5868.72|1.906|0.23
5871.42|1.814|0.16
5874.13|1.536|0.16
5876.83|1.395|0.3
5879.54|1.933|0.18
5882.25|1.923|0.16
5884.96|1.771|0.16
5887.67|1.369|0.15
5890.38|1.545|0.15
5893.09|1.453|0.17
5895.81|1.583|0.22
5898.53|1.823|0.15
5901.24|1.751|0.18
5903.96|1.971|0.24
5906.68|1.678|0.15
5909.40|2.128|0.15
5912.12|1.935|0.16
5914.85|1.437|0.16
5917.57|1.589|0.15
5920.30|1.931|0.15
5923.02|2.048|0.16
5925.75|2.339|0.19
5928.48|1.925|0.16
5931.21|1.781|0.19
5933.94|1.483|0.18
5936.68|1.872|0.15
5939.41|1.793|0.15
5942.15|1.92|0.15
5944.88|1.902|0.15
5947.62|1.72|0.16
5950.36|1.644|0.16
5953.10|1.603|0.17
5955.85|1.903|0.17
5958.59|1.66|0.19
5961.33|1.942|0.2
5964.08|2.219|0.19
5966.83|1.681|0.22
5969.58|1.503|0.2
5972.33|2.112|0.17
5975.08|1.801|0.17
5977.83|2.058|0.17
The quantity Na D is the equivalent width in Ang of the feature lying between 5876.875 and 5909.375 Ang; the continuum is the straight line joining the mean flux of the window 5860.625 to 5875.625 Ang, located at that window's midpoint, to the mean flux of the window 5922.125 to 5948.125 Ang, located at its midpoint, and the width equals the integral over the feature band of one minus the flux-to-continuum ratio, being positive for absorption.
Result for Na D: 1.7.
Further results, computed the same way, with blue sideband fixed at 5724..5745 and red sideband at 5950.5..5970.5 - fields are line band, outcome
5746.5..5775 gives 1.6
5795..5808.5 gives -1.0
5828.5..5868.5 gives 1.1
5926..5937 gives -0.1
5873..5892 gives 2.1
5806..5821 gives -0.5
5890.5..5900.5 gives 1.2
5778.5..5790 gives 1.8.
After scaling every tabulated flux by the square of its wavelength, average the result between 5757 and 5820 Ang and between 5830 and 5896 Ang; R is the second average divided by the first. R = 0.97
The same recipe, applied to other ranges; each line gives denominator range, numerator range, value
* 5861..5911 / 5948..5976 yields 1.07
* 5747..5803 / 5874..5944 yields 1.04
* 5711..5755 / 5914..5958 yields 1.03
